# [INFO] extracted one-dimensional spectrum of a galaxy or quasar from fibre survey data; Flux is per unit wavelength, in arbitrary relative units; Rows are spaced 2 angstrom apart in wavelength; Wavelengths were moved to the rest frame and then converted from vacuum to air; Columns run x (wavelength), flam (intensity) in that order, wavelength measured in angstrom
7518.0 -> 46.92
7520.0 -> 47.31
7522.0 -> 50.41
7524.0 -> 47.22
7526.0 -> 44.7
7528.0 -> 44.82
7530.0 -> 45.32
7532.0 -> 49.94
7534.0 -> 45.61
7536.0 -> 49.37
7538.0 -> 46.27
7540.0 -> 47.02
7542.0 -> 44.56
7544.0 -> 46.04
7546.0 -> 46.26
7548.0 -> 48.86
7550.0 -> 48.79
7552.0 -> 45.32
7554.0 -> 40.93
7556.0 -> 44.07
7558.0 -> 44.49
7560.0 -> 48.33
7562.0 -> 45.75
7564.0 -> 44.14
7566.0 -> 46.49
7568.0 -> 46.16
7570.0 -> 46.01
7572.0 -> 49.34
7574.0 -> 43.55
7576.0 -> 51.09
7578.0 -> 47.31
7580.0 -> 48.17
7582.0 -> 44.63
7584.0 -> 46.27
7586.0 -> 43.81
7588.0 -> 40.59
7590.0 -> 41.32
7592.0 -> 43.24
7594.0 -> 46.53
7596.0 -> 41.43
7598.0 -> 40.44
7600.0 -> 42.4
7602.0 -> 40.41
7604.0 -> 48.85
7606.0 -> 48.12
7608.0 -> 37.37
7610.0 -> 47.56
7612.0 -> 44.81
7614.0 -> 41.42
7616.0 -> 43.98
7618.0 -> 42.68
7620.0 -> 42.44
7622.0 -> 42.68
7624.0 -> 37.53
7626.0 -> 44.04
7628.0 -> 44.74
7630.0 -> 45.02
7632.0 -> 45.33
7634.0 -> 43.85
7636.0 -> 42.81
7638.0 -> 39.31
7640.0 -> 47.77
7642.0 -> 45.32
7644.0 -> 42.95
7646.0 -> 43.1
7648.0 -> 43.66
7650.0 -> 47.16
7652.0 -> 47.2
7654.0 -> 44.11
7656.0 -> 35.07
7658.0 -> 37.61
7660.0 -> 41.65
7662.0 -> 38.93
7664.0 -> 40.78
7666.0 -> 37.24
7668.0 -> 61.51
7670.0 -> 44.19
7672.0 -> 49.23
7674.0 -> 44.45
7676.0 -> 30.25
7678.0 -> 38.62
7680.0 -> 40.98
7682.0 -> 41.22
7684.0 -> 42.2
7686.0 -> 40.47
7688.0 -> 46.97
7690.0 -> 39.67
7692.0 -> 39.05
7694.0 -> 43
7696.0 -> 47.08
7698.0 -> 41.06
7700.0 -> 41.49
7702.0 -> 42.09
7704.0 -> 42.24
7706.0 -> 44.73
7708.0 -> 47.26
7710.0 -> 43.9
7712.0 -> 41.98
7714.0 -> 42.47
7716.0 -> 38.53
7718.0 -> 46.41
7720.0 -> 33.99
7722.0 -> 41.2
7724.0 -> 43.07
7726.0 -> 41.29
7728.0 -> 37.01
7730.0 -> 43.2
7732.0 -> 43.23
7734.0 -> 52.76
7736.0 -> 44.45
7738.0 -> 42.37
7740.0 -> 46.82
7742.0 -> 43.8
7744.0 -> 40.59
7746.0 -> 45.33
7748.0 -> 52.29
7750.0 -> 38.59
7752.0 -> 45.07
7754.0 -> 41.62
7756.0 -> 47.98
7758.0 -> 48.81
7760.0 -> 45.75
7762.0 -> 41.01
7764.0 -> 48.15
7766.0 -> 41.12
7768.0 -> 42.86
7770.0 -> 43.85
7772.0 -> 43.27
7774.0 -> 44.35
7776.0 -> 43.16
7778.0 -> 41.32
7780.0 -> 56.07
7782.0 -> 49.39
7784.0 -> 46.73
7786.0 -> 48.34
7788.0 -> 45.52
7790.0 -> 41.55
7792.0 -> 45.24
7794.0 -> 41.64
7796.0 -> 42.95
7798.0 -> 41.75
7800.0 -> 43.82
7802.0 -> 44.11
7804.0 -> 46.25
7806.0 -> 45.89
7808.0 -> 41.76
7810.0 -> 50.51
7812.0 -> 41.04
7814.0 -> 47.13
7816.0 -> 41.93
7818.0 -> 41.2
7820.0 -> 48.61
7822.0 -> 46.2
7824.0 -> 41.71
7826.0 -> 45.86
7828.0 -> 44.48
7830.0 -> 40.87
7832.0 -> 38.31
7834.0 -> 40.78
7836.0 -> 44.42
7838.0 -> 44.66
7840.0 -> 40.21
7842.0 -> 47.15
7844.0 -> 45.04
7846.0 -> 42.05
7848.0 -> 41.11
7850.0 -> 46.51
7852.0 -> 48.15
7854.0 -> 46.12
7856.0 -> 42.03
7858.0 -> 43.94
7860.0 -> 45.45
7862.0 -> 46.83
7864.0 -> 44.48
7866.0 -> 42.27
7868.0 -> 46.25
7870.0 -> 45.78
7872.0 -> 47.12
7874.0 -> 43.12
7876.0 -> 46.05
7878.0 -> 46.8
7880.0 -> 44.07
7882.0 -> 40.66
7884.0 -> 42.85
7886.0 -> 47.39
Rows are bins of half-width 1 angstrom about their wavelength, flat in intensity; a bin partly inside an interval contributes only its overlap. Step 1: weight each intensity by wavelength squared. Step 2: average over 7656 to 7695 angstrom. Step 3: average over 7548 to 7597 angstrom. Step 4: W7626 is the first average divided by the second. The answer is 0.95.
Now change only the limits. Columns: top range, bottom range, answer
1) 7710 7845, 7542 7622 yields 1.03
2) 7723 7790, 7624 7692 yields 1.07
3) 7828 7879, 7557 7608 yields 1.05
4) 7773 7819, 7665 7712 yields 1.07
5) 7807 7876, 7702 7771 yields 1.04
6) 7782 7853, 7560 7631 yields 1.06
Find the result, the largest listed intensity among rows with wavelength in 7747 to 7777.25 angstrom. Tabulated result 52.29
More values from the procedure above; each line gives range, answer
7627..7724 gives 61.51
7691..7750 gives 52.76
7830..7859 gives 48.15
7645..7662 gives 47.2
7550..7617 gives 51.09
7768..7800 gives 56.07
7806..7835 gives 50.51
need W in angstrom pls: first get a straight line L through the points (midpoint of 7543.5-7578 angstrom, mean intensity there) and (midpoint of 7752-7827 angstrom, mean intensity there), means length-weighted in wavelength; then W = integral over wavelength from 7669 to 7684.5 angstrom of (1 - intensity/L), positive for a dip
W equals 1.4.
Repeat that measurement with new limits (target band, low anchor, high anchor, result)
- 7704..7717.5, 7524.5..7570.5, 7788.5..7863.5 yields 0.5 angstrom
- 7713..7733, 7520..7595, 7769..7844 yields 1.7 angstrom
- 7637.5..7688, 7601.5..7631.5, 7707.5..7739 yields 0.5 angstrom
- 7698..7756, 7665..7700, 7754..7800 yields 0.8 angstrom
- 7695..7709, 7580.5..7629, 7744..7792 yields 0.2 angstrom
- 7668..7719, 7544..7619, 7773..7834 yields 2.2 angstrom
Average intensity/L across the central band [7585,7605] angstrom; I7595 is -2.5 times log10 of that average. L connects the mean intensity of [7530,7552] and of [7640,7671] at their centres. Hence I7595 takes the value 0.061 mag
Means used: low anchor 47.1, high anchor 43.5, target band 42.9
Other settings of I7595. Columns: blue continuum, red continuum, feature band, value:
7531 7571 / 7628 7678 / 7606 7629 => 0.03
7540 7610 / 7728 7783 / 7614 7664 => 0.06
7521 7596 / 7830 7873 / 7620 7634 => 0.06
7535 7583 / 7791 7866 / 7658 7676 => 0.05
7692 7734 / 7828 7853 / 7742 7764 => -0.05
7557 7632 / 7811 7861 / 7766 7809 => -0.02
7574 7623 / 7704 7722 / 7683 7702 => 0.01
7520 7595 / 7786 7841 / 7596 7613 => 0.05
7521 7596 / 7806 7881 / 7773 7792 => -0.04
